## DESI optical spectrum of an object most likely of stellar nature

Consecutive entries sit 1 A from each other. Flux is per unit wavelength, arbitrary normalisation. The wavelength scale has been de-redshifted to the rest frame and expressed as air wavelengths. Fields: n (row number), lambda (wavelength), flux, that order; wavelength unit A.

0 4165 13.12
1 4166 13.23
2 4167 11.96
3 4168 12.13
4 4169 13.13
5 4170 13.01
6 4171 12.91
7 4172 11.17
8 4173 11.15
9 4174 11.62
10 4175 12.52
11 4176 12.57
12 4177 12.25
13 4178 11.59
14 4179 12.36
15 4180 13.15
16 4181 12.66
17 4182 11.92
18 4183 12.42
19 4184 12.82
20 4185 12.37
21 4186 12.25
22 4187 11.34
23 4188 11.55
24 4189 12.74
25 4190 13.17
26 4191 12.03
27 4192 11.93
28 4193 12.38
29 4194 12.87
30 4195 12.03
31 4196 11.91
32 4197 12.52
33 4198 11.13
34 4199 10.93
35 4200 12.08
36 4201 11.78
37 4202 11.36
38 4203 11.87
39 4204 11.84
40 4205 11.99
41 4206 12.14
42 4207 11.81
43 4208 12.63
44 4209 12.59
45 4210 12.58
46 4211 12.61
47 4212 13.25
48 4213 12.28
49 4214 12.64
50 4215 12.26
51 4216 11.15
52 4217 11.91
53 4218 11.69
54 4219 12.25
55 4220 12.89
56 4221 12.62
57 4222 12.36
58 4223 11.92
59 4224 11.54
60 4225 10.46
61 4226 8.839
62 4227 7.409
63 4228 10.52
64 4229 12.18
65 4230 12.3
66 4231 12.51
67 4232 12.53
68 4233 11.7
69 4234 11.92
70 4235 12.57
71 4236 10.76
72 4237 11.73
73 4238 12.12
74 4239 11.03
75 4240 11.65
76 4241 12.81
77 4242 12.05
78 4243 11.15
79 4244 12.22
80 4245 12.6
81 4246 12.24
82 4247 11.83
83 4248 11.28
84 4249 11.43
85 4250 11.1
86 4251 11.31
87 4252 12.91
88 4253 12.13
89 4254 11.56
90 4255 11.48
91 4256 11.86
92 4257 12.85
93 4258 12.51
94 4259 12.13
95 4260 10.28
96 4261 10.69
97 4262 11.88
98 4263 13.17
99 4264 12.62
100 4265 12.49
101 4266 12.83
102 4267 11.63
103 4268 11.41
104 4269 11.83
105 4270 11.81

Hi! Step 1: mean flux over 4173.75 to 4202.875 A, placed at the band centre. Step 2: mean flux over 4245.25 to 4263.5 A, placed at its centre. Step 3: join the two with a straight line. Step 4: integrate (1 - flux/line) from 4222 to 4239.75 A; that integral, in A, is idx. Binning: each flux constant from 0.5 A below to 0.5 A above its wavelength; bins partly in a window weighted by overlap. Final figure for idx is 0.9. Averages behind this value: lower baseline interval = 12.1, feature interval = 11.3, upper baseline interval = 11.8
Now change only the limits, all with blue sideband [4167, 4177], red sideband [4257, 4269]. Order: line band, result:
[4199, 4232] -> 0.8 A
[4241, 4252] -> 0.2 A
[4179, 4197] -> -0.2 A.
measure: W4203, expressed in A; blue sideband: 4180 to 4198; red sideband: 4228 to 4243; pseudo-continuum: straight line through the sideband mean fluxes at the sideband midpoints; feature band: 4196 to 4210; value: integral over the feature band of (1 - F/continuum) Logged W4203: 0.3 A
